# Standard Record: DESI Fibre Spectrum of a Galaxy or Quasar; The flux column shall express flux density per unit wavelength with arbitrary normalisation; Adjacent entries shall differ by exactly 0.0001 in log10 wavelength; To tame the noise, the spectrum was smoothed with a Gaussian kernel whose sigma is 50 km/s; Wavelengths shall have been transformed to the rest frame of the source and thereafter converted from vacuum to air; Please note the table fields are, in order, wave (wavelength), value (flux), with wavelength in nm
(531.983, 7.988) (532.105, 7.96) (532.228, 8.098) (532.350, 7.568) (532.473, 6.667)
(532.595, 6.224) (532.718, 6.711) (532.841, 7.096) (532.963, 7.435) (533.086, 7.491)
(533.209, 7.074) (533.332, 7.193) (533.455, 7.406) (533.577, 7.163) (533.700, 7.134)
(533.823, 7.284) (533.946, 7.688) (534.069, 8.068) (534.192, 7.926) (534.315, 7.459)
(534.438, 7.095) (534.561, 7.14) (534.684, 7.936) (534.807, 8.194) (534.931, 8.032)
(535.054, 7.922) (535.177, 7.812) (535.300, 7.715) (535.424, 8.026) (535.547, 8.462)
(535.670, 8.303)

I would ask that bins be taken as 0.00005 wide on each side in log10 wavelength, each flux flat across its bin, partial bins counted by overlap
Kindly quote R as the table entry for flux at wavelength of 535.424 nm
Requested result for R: 8.026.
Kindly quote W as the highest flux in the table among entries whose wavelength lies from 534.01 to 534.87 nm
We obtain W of 8.194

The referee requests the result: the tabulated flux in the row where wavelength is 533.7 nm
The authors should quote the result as 7.134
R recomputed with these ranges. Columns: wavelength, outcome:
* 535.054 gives 7.922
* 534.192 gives 7.926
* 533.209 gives 7.074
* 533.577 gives 7.163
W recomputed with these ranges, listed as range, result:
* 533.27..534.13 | 8.068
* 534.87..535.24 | 8.032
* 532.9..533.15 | 7.491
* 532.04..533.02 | 8.098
